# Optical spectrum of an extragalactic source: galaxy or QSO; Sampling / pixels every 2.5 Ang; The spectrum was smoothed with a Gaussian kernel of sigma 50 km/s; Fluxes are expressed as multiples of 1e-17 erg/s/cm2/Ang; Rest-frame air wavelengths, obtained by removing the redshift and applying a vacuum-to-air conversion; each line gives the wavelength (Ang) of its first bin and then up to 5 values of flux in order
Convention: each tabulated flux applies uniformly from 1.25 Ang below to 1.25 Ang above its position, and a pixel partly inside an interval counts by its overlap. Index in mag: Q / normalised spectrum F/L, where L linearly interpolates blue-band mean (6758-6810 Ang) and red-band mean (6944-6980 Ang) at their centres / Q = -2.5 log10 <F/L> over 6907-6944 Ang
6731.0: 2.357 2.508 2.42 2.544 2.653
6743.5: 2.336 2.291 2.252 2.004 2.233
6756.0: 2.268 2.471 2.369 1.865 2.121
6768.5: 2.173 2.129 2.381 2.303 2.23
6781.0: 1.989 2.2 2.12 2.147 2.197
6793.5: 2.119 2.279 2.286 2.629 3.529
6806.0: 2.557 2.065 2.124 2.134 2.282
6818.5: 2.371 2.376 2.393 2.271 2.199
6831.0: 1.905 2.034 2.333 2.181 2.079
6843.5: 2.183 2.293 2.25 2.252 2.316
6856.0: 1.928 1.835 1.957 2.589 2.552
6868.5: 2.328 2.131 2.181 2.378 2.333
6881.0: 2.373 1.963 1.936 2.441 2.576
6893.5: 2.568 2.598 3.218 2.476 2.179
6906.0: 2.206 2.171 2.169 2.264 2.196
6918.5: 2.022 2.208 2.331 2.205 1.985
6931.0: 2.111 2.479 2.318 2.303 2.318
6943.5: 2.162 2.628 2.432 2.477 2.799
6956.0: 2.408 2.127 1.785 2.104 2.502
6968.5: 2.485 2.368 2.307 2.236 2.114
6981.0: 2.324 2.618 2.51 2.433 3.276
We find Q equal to 0.053 mag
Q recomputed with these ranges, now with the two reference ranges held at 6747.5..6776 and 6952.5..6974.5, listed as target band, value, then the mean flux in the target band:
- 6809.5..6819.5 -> 0.01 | 2.22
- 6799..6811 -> -0.17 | 2.61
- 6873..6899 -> -0.06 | 2.4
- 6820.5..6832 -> 0.01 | 2.23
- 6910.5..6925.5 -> 0.04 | 2.2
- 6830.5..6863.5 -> 0.06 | 2.14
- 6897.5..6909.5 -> -0.07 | 2.44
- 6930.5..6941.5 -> -0.01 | 2.32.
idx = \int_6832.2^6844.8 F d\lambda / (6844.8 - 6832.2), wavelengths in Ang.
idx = 2.16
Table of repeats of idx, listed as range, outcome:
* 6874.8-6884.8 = 2.26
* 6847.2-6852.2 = 2.25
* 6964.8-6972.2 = 2.45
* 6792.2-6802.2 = 2.33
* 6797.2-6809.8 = 2.61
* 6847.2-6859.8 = 2.12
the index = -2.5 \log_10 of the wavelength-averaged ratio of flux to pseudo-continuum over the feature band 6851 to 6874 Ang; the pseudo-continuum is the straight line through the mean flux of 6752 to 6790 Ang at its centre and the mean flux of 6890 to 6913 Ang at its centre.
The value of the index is 0.082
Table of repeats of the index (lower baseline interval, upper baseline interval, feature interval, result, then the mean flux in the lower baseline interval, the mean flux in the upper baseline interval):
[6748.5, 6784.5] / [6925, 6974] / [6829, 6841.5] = 0.064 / 2.2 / 2.32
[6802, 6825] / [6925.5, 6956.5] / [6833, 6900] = 0.048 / 2.43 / 2.36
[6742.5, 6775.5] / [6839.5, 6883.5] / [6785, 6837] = -0.038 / 2.22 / 2.22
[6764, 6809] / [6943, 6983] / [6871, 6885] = 0.043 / 2.3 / 2.34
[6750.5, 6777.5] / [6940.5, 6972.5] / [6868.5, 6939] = 0.009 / 2.22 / 2.35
